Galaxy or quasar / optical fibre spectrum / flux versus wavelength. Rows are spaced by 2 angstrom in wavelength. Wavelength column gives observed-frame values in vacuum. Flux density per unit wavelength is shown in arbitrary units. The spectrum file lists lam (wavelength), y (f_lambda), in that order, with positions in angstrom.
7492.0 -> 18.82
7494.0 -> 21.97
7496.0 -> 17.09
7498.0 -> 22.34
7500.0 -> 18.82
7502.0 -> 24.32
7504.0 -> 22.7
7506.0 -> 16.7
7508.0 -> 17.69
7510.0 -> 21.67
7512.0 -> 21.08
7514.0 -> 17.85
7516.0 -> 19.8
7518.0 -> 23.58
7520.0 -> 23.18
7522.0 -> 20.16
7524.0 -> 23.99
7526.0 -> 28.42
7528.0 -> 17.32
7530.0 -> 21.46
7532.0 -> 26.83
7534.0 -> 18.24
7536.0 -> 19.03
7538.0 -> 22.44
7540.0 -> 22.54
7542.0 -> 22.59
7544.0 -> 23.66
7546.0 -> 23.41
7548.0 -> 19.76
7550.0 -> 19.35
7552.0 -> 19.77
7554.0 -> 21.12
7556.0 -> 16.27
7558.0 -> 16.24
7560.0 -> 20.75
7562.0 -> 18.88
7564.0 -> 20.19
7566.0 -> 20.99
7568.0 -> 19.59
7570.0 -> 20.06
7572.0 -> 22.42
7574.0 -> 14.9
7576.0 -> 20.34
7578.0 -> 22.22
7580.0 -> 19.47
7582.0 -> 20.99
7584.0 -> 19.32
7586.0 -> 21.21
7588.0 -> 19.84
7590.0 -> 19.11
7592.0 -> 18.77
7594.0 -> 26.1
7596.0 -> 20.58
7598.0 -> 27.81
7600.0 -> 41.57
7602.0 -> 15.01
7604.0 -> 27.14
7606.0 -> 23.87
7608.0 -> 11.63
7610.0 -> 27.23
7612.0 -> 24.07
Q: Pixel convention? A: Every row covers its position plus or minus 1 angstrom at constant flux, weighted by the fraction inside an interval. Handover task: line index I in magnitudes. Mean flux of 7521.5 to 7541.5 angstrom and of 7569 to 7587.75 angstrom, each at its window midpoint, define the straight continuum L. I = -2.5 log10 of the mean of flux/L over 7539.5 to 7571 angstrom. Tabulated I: 0.04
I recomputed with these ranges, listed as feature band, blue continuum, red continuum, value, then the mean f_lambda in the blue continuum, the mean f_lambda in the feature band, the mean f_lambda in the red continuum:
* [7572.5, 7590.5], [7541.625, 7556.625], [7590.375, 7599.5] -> 0.17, 20.8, 19.8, 24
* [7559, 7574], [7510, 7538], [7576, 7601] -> 0.13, 21.6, 20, 23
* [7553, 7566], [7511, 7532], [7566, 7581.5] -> 0.08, 21.9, 19.1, 20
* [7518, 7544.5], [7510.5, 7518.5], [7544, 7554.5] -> -0.08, 20.5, 22.3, 20.9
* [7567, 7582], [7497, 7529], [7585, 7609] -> 0.12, 21.2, 19.9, 22.7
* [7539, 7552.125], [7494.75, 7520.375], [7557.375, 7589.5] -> -0.08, 20.5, 21.7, 19.9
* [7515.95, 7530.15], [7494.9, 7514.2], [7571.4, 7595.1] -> -0.12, 20.1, 22.4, 20.4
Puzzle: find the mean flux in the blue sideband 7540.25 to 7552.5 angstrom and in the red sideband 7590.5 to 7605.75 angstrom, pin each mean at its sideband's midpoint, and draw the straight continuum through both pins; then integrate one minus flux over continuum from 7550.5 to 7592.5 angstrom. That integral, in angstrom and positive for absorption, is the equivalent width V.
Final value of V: 6.5 angstrom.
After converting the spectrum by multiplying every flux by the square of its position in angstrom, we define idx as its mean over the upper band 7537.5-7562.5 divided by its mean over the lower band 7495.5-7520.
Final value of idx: 1.0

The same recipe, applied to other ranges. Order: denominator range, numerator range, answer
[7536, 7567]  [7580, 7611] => 1.12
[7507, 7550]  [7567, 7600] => 1.01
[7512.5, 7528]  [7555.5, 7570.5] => 0.88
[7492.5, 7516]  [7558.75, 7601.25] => 1.09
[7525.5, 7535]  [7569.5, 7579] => 0.91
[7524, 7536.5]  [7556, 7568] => 0.87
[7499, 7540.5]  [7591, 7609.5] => 1.14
